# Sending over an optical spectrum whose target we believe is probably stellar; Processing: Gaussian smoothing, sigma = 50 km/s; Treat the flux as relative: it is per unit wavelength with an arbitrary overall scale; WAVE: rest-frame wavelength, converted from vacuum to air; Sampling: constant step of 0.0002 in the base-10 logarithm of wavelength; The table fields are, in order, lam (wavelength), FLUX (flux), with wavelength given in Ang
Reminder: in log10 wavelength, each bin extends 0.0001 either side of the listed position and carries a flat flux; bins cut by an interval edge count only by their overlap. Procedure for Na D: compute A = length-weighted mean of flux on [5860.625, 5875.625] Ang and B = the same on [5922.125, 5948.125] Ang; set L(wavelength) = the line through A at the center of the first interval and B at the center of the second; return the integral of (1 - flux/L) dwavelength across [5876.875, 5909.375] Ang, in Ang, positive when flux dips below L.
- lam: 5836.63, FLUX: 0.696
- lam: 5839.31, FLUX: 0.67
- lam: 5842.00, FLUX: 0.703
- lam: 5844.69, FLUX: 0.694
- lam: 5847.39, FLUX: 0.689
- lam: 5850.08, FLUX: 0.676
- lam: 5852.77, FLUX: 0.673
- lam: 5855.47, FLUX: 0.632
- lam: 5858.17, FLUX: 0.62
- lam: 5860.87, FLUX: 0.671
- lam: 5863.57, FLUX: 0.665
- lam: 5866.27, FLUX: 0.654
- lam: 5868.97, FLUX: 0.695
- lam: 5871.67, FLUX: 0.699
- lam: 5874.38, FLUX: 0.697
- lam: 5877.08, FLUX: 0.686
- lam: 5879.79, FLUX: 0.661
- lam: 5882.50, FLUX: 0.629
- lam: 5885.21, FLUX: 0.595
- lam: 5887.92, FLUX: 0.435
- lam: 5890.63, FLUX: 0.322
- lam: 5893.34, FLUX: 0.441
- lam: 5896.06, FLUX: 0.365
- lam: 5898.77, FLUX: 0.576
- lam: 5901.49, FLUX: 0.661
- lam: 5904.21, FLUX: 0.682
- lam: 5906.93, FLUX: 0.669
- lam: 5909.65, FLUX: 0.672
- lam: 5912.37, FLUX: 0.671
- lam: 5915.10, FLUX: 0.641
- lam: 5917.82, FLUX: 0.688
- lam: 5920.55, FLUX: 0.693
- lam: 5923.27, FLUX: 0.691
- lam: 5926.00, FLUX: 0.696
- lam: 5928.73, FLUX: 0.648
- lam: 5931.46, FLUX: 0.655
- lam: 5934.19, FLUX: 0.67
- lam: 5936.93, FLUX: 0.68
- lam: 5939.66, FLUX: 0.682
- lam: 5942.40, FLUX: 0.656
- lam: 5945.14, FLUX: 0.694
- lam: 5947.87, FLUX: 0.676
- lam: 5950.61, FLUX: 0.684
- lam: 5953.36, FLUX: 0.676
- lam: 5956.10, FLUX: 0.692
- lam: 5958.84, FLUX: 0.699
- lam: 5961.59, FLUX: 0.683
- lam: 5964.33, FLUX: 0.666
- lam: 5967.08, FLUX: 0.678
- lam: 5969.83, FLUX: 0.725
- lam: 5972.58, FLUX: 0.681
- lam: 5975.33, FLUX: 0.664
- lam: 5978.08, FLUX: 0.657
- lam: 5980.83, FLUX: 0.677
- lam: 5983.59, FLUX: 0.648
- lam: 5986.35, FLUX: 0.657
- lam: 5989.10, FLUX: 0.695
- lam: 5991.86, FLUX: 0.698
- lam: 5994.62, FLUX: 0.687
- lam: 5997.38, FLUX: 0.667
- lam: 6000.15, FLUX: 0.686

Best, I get 5.7 Ang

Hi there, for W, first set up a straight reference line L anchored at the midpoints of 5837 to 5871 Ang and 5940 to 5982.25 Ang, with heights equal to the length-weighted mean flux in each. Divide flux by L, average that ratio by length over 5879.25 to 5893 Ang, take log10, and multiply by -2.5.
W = 0.294 mag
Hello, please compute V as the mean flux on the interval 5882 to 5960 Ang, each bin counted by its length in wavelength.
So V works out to 0.629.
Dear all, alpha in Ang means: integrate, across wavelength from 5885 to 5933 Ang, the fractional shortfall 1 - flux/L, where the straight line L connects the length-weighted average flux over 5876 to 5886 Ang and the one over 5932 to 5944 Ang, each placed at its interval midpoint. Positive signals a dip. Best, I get 4.2 Ang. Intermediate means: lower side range 0.644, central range 0.601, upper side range 0.671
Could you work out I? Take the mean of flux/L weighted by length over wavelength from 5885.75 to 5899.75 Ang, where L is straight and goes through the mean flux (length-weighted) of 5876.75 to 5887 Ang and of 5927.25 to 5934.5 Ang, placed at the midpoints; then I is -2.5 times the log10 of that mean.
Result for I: 0.41 mag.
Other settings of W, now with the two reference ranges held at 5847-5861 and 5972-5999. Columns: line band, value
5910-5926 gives -0.02 mag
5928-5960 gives -0.01 mag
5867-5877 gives -0.05 mag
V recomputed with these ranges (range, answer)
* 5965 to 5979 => 0.681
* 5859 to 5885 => 0.669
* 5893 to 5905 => 0.547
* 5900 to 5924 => 0.673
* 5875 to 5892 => 0.561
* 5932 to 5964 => 0.68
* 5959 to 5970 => 0.685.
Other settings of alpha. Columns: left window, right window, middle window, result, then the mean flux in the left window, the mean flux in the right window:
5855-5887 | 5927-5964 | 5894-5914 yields 1.7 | 0.656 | 0.676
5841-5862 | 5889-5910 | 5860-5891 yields -1.0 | 0.669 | 0.541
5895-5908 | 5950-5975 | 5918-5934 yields -1.2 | 0.594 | 0.686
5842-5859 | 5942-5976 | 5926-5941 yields 0.2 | 0.668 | 0.684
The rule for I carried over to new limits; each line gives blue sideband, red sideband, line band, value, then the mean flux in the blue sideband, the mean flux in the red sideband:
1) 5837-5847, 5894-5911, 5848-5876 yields -0.017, 0.69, 0.597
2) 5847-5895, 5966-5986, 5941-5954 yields -0.030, 0.616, 0.675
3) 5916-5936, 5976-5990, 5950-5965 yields -0.021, 0.677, 0.666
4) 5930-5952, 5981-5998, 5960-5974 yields -0.018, 0.674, 0.676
